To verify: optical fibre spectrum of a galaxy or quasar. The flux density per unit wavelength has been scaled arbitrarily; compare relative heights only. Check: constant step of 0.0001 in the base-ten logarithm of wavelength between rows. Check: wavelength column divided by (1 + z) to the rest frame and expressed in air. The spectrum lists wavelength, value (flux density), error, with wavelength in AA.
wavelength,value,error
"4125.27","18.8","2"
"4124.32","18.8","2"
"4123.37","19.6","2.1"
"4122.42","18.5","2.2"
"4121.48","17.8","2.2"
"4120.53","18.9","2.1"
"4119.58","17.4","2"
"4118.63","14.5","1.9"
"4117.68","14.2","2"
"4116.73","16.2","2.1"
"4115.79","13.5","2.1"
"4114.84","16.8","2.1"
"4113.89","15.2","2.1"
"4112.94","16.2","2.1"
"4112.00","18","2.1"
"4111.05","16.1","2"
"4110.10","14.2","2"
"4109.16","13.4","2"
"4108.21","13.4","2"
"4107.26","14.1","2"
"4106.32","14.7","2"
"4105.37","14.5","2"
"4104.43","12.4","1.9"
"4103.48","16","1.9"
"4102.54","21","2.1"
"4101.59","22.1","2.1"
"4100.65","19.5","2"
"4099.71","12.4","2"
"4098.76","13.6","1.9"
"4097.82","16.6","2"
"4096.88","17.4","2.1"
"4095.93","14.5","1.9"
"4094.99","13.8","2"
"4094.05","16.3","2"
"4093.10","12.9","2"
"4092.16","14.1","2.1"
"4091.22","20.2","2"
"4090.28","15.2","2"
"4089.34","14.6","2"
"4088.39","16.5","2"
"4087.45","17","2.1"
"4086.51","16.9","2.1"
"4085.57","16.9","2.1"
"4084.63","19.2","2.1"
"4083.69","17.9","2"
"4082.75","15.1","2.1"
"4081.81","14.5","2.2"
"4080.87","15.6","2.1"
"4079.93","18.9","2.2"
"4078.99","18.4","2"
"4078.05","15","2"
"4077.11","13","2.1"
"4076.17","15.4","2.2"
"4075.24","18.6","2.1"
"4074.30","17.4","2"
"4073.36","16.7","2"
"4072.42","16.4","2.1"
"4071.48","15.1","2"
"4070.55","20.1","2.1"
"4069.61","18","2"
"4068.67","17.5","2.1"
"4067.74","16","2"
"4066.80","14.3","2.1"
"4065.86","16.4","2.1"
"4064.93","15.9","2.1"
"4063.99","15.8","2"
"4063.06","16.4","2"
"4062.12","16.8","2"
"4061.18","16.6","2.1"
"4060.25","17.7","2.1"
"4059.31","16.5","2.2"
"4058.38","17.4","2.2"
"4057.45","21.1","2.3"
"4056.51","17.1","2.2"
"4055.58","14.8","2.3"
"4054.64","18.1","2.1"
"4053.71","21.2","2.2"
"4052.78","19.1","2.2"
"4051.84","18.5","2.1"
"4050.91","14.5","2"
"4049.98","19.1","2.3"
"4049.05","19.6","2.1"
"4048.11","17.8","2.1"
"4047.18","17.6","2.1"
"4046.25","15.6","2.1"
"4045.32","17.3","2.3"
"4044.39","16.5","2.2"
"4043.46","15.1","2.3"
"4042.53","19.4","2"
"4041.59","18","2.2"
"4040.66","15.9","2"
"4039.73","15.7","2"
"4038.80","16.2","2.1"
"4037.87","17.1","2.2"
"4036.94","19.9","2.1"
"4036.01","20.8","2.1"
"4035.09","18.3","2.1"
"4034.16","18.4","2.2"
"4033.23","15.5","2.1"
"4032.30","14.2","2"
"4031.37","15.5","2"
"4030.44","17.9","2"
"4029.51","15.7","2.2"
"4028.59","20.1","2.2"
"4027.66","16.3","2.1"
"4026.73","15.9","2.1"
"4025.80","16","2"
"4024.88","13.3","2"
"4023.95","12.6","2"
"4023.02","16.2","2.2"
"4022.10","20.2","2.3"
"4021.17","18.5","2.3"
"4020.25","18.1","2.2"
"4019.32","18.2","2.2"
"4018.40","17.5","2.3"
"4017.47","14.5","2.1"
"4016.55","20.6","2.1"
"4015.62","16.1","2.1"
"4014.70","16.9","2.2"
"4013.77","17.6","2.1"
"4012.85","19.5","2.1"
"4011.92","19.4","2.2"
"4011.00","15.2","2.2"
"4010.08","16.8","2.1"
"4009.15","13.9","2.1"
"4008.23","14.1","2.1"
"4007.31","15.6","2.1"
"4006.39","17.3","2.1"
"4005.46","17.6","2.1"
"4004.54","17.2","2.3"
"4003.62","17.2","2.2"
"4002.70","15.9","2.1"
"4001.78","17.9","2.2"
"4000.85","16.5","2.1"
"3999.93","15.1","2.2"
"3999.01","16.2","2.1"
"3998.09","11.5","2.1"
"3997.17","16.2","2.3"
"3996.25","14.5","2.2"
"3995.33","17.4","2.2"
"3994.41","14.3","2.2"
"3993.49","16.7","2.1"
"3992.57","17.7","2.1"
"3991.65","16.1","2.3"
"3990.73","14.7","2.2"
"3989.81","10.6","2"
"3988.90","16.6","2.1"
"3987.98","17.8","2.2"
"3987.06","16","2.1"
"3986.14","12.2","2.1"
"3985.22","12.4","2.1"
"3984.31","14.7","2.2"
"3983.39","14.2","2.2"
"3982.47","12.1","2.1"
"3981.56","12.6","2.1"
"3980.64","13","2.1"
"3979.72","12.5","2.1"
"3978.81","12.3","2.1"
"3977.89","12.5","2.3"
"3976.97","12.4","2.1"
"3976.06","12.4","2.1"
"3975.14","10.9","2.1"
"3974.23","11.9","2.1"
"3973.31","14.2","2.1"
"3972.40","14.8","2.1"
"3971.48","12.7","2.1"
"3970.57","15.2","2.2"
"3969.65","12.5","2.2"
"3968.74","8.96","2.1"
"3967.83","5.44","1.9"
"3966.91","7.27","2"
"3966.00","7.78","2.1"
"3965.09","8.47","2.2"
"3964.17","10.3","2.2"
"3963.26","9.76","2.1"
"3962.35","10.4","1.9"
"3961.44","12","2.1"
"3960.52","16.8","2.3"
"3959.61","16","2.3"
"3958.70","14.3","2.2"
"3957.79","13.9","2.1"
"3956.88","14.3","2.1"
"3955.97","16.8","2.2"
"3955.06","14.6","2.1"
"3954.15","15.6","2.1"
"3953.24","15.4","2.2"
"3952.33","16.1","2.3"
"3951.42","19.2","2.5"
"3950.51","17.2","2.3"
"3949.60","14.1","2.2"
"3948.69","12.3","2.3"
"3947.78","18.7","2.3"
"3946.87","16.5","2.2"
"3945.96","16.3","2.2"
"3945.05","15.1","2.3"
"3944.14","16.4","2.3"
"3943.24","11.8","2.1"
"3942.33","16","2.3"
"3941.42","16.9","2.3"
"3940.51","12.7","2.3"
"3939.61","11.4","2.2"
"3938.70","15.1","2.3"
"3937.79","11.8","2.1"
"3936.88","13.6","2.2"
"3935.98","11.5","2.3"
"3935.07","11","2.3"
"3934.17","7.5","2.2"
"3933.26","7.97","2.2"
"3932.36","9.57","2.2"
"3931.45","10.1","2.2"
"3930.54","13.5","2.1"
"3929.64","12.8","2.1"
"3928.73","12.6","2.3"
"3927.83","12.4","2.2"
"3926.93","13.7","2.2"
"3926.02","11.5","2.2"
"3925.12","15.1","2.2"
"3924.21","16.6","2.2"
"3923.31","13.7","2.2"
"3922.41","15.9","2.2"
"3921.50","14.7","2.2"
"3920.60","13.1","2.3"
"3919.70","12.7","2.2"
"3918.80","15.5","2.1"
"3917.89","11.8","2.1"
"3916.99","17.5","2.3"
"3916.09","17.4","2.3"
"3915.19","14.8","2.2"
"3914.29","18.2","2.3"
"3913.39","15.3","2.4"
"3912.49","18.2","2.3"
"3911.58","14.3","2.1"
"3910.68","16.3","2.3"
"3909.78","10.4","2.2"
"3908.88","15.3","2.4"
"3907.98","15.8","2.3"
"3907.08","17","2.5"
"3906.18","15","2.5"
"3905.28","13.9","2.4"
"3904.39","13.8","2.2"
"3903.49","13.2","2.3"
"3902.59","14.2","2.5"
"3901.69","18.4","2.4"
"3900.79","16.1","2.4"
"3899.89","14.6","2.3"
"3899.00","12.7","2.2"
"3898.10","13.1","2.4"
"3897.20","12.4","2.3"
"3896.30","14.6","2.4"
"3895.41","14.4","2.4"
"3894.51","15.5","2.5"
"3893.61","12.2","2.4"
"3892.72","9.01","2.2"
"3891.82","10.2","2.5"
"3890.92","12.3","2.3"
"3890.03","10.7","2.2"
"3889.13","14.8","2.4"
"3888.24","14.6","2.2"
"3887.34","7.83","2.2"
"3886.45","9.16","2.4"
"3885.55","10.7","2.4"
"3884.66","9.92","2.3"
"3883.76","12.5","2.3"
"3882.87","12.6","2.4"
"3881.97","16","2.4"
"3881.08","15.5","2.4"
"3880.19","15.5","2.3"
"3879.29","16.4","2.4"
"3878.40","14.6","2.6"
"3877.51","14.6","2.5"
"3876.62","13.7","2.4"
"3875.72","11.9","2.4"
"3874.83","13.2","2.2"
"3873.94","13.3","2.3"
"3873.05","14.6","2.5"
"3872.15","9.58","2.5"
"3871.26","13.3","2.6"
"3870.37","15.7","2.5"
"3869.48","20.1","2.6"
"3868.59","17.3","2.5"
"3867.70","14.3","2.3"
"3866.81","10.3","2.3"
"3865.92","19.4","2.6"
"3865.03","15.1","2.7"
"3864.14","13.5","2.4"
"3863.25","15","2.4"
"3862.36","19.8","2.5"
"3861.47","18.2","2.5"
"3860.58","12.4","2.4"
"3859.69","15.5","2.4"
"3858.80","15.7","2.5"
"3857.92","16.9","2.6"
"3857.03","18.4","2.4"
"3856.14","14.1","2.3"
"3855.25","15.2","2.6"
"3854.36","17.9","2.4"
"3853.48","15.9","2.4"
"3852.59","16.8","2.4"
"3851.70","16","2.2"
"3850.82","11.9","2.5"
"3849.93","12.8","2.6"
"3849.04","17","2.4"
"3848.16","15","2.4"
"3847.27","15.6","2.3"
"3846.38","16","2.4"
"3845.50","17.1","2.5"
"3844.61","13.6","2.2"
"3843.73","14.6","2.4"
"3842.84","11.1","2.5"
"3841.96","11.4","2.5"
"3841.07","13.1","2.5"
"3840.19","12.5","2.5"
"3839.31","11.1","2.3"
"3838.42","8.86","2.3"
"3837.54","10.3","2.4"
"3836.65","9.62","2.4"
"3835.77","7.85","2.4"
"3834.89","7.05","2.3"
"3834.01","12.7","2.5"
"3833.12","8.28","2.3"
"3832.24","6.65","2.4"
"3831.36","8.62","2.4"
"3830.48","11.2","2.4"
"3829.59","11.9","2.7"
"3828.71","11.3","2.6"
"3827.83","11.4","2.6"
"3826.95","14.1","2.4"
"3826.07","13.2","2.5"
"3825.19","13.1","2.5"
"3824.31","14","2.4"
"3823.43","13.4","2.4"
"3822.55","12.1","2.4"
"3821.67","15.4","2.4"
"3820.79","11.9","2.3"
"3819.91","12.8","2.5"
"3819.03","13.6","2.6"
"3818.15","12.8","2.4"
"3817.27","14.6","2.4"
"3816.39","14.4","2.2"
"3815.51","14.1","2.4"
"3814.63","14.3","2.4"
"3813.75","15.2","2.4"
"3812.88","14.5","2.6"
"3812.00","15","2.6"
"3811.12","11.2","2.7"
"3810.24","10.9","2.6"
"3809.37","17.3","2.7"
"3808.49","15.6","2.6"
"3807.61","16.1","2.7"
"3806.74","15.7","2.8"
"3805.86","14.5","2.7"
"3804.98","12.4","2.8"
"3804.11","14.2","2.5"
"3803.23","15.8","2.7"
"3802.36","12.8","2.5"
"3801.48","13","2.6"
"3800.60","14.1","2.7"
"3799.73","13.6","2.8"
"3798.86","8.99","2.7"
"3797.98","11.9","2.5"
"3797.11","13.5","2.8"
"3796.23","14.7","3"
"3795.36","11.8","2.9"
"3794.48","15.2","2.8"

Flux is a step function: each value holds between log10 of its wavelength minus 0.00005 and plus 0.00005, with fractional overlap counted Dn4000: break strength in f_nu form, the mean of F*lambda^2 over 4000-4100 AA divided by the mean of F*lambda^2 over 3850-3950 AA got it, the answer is 1.3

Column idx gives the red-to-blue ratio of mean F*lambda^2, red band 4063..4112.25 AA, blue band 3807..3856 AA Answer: 1.4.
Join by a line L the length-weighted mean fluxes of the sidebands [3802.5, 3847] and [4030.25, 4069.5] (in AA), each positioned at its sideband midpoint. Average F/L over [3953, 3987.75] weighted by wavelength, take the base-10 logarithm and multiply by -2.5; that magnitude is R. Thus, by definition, 0.23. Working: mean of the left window 12.8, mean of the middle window 12.6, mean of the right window 17.2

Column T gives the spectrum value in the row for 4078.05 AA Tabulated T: 15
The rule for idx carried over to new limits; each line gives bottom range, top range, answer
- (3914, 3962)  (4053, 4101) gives 1.25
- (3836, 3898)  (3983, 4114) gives 1.30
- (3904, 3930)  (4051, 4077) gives 1.26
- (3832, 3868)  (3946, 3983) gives 1.01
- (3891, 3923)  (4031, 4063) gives 1.29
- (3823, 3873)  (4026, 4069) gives 1.39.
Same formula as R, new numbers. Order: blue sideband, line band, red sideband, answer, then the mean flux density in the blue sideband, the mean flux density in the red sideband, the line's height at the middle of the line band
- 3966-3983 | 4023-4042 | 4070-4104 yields -0.171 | 11.8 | 16.5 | 14.2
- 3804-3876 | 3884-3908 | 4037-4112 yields 0.100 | 13.7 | 16.6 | 14.4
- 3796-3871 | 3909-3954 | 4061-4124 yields 0.040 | 13.7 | 16.2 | 14.7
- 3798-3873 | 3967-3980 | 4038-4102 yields 0.287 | 13.7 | 16.8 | 15.5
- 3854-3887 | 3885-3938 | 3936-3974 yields 0.054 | 14.6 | 13.6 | 14.1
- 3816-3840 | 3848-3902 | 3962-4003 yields -0.182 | 11.6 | 13.2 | 12.1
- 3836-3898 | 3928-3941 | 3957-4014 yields 0.207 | 13.9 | 14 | 14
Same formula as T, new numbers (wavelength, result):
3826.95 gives 14.1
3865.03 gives 15.1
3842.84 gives 11.1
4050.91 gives 14.5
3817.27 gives 14.6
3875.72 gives 11.9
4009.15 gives 13.9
